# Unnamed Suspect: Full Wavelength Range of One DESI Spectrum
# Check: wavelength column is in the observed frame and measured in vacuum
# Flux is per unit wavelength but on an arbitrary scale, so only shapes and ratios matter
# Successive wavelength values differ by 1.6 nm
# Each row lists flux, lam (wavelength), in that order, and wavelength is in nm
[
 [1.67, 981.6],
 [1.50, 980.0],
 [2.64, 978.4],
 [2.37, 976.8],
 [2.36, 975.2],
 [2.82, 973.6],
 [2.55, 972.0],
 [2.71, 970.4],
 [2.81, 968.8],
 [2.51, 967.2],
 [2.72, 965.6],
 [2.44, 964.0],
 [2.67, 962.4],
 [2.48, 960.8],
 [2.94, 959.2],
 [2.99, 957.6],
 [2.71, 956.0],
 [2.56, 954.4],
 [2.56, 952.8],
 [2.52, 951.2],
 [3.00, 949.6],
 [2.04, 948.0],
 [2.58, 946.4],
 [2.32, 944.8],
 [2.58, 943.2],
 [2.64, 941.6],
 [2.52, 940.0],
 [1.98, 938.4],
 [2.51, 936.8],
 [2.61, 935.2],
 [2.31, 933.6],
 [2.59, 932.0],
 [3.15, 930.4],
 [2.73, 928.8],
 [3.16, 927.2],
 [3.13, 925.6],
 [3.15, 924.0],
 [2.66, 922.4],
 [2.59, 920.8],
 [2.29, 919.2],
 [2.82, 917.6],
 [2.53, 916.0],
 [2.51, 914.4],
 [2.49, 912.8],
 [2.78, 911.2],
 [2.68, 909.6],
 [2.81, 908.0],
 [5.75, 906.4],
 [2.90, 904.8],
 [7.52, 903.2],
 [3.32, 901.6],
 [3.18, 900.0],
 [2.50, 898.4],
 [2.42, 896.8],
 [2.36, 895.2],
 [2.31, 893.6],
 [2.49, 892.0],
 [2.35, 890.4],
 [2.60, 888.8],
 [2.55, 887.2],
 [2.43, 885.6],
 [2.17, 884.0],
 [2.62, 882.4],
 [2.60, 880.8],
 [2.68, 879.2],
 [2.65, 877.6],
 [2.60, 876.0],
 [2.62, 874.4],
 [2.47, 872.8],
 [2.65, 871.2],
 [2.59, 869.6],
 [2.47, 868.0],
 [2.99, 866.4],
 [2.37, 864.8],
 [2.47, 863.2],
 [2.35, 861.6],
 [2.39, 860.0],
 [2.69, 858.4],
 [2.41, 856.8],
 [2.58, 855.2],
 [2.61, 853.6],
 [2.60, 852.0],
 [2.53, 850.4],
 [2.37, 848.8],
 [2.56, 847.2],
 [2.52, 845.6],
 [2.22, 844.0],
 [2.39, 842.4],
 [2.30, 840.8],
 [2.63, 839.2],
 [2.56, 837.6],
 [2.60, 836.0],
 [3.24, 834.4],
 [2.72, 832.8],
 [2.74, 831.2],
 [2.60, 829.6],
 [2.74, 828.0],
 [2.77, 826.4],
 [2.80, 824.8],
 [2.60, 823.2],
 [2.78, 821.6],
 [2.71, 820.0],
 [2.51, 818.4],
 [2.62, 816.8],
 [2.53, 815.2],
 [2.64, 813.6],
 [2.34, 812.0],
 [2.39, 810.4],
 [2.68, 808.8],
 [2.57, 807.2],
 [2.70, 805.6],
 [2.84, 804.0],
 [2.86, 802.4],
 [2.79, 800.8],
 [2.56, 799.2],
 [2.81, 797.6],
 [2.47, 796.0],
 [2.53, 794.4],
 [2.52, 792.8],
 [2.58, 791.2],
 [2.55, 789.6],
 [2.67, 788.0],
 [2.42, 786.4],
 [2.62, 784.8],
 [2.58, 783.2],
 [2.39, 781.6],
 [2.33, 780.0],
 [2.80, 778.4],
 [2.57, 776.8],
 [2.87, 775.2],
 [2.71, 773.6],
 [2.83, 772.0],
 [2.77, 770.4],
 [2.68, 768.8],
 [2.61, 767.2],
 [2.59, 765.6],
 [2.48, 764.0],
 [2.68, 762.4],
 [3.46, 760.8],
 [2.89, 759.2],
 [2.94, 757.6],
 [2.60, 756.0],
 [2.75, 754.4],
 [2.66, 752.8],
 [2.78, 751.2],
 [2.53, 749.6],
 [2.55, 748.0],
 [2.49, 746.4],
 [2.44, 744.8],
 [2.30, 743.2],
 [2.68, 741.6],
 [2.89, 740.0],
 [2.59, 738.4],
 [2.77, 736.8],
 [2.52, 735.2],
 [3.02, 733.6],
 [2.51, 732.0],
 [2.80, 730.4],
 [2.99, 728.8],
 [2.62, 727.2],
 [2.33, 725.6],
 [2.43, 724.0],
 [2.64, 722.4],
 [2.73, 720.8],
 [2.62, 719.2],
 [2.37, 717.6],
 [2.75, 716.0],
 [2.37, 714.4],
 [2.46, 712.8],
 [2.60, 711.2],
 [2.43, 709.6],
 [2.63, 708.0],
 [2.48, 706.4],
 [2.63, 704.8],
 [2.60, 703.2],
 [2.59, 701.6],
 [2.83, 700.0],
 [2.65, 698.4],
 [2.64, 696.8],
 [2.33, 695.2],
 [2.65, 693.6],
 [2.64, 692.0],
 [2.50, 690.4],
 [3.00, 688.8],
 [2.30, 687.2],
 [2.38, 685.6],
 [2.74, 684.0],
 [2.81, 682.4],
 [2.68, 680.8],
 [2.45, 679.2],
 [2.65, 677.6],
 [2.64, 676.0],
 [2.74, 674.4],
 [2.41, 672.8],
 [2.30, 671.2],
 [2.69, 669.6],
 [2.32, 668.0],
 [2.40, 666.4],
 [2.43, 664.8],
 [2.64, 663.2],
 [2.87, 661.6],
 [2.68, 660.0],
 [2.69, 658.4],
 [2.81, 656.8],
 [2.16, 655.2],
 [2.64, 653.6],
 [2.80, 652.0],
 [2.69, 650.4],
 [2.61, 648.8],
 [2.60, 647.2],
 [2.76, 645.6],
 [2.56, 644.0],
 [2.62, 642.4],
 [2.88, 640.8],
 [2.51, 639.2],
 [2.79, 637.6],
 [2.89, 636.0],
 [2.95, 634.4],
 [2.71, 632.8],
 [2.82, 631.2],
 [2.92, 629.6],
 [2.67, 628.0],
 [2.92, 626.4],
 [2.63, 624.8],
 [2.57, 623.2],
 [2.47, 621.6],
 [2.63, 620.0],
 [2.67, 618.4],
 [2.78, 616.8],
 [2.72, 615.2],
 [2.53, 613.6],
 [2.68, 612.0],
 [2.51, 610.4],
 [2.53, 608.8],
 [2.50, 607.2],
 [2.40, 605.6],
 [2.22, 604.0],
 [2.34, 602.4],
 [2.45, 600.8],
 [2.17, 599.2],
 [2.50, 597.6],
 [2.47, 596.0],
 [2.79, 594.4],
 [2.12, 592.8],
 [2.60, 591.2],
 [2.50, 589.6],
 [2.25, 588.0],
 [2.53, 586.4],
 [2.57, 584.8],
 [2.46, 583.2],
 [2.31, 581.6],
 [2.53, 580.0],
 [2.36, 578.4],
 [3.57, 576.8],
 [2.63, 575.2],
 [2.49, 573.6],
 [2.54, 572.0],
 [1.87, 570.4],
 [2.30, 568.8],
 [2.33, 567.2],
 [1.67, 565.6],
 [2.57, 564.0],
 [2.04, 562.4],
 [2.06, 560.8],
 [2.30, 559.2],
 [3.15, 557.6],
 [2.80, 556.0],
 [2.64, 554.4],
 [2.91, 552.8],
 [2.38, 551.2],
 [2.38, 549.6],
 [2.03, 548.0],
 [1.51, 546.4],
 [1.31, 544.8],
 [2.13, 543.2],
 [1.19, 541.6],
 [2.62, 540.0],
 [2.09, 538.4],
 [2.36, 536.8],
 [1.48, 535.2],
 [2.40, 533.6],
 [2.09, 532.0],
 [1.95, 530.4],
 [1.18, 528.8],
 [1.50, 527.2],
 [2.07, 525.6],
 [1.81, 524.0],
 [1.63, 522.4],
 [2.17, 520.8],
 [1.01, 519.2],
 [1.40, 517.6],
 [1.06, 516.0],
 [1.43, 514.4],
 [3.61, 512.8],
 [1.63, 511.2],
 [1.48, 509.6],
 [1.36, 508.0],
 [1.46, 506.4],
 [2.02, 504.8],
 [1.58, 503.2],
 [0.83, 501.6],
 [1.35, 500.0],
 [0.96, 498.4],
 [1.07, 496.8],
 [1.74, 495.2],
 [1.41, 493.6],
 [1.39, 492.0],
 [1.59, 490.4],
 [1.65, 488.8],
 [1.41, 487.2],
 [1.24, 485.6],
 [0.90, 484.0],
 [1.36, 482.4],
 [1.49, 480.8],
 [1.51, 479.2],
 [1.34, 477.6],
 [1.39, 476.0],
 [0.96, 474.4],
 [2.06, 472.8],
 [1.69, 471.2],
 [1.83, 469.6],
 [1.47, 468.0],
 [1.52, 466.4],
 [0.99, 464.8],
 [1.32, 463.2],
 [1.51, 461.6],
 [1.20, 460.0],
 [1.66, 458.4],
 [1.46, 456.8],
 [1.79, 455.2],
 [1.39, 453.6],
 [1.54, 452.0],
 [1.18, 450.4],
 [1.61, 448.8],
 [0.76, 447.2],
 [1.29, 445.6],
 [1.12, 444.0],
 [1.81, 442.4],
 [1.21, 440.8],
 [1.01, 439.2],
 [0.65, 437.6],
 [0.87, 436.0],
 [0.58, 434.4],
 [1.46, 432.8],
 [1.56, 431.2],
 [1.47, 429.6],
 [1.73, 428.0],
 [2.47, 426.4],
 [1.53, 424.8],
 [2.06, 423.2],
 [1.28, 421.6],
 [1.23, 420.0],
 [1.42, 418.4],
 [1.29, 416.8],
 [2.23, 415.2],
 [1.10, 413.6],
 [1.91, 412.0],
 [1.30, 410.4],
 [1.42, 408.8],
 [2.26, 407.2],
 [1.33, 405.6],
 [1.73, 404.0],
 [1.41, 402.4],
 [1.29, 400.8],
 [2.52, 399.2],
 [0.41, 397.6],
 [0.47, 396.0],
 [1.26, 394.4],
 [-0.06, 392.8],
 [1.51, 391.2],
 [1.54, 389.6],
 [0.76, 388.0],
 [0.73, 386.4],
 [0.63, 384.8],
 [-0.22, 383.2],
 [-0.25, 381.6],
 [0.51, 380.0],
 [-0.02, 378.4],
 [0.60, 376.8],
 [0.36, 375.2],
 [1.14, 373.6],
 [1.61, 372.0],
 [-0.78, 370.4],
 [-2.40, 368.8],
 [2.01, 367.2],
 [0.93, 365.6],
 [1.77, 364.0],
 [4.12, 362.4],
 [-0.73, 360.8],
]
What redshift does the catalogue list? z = 0.38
